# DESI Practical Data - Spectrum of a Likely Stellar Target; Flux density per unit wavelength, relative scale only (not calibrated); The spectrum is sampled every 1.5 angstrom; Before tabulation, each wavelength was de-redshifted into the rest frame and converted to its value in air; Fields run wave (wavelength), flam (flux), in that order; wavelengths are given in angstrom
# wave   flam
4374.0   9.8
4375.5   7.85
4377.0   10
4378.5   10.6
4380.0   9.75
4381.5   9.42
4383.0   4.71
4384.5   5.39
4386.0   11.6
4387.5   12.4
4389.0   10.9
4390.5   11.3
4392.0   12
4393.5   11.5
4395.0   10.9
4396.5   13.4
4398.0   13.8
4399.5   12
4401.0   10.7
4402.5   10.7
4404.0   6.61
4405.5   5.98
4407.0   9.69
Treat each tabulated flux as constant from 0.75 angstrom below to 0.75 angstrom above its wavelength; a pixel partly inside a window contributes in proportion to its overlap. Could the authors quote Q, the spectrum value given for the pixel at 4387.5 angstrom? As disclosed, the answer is 12.4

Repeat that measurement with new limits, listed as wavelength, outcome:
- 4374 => 9.8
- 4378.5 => 10.6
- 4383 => 4.71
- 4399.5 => 12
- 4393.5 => 11.5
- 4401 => 10.7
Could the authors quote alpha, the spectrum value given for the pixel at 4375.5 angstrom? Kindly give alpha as 7.85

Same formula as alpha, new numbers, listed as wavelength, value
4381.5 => 9.42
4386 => 11.6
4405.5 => 5.98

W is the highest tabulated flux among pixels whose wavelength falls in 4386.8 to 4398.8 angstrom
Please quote 13.8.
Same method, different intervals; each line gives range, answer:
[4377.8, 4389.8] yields 12.4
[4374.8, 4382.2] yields 10.6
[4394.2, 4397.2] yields 13.4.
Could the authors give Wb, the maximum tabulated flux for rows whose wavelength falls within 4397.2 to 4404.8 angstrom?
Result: 13.8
